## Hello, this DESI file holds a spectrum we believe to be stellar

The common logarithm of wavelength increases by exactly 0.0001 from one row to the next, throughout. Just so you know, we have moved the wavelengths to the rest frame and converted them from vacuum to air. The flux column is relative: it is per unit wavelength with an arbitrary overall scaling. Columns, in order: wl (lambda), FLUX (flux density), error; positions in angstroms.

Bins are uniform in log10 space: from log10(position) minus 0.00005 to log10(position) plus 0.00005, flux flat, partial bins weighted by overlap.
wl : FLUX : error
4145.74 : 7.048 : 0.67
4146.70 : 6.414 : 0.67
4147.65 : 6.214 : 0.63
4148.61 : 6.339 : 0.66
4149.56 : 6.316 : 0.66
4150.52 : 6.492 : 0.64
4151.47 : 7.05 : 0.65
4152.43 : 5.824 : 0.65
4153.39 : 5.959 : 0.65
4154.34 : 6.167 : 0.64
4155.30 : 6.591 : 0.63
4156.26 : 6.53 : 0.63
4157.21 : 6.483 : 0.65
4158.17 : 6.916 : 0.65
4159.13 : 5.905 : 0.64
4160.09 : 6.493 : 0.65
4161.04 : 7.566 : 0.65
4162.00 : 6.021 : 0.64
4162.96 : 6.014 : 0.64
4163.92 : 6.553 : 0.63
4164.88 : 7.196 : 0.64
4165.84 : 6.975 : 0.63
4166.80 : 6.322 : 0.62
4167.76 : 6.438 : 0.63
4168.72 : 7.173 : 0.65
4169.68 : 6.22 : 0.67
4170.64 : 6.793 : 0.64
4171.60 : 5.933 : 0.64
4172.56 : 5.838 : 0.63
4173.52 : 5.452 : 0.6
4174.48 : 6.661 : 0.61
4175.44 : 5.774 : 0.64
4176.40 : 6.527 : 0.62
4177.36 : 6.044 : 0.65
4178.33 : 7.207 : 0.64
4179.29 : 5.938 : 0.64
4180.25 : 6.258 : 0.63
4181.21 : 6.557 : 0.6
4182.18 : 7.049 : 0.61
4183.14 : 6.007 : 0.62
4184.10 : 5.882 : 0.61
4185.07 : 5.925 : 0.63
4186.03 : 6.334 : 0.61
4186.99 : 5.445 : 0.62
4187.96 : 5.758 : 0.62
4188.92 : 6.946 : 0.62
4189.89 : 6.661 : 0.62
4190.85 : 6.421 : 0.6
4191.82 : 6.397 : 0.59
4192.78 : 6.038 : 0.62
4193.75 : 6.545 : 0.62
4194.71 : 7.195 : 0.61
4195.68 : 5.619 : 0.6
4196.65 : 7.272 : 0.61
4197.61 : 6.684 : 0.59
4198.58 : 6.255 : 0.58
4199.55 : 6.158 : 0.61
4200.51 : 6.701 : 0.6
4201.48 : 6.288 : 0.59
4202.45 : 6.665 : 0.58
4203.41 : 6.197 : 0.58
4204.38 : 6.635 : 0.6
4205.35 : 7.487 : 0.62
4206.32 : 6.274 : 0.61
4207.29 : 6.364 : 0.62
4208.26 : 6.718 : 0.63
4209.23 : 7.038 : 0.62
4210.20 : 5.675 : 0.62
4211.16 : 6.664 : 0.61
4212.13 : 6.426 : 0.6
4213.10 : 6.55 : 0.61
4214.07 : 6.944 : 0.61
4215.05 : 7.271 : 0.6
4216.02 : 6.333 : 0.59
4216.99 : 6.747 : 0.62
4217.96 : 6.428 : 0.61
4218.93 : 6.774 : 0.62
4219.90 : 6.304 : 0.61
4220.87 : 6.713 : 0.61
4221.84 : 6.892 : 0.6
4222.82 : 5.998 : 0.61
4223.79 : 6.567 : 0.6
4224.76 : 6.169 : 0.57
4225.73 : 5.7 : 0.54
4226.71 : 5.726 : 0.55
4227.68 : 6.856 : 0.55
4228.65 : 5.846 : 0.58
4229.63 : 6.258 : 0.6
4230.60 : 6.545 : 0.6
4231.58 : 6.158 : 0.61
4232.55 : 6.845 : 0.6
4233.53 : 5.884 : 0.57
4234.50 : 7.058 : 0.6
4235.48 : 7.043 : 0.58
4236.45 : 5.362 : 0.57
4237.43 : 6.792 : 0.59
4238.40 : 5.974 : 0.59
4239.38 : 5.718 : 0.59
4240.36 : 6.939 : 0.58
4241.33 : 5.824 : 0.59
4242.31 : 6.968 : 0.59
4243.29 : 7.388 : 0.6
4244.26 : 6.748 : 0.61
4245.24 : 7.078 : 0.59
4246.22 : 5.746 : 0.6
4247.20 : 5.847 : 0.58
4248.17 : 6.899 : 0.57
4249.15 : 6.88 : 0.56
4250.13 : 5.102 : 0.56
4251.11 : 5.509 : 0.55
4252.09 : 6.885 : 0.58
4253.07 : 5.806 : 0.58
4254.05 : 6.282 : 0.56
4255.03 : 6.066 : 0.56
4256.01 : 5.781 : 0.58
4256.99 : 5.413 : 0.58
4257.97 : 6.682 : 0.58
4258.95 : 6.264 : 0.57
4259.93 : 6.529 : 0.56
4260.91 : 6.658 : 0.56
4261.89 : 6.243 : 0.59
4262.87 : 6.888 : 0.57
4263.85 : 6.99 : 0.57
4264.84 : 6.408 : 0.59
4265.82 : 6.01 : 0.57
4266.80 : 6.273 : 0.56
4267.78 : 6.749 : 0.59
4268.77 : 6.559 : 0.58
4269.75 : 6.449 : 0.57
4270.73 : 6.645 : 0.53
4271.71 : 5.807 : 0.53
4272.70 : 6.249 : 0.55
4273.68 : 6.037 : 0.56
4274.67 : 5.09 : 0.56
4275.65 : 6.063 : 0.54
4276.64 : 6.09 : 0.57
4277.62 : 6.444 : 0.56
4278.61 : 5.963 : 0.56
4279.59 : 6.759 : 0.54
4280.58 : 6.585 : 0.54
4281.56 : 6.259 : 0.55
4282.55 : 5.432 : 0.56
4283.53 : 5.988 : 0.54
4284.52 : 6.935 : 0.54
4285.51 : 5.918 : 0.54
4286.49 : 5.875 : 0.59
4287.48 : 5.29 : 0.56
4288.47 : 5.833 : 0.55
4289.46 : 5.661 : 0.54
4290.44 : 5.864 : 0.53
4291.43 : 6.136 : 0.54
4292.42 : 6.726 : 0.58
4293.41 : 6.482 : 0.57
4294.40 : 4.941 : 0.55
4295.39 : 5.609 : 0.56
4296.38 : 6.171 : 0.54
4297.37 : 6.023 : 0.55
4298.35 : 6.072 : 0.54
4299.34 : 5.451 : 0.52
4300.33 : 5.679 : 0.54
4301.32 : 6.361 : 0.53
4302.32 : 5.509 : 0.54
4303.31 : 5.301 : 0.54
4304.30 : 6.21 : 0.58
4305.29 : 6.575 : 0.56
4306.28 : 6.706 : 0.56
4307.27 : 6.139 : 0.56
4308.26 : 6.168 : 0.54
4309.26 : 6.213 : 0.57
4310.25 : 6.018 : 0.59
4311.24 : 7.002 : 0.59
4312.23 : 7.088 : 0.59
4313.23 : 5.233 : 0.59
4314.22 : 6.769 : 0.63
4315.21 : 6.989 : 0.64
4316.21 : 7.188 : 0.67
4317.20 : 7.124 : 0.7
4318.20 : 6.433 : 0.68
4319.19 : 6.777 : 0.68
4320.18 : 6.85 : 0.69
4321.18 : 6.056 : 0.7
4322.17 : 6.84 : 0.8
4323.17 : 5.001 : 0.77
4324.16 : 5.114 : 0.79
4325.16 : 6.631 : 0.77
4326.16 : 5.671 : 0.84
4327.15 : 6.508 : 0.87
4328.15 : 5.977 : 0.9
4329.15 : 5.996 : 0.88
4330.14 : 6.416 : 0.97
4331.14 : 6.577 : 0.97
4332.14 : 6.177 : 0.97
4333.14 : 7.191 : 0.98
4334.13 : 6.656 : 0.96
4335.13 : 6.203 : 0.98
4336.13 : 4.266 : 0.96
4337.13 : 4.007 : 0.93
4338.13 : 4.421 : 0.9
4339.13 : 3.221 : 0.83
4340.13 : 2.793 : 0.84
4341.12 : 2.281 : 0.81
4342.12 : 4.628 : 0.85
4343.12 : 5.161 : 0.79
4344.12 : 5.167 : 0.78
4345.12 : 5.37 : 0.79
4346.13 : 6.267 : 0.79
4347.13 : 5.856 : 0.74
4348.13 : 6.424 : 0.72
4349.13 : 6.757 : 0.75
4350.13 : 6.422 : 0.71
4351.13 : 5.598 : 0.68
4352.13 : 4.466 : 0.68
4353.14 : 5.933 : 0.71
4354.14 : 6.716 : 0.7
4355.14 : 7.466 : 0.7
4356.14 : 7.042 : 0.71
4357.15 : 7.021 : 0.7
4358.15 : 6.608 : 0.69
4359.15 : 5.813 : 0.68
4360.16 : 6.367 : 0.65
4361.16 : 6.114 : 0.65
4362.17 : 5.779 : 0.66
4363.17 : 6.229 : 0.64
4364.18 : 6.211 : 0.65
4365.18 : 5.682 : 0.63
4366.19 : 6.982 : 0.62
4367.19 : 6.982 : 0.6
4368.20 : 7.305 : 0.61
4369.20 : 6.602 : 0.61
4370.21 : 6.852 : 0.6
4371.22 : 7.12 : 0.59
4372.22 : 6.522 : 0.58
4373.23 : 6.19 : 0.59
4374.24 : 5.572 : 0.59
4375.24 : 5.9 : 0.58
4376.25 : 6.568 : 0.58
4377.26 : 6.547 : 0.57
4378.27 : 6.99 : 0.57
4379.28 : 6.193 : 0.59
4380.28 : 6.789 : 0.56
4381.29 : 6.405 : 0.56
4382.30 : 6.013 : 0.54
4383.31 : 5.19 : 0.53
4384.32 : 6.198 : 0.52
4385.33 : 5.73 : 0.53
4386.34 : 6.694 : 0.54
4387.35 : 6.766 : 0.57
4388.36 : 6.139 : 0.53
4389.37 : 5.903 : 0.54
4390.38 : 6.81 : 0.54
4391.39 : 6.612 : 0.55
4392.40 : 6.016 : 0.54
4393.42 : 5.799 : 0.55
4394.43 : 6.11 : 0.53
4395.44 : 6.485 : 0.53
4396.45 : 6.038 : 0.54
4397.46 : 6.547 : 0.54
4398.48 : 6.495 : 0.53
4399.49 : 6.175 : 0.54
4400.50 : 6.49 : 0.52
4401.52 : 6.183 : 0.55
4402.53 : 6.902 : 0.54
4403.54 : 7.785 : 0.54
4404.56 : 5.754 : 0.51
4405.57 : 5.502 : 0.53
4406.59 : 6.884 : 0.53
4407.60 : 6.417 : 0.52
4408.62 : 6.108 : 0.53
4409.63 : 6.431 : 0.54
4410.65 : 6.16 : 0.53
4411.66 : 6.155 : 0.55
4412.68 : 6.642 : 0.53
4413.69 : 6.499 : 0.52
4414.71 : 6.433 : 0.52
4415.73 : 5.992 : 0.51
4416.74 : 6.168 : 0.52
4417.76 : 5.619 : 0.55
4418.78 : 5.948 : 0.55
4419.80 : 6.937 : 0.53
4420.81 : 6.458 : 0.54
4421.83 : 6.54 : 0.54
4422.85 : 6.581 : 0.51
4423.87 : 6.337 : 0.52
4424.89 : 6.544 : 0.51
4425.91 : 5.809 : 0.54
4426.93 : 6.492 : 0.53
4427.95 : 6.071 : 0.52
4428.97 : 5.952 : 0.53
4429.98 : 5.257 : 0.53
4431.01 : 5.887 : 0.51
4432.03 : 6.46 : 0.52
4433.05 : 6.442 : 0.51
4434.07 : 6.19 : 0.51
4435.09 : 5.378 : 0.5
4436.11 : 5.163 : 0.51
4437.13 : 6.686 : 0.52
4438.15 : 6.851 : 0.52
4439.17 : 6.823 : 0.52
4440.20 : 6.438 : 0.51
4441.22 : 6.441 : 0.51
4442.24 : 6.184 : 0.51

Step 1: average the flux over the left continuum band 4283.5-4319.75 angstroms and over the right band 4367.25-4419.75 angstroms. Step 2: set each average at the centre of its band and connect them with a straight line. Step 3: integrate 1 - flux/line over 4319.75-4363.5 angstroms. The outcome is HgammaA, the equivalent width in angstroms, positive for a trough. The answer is 3.4 angstroms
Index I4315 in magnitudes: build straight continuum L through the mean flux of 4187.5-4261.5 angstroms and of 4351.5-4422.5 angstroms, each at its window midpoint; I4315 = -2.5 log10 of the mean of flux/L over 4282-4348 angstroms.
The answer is 0.09 mag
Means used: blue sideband 6.42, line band 5.87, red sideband 6.35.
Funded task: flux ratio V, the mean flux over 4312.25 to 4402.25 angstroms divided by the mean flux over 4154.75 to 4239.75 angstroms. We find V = 0.9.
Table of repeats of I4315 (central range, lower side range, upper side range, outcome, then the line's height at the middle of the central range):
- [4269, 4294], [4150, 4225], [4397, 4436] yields 0.05 mag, 6.38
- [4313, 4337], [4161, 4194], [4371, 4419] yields 0.01 mag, 6.32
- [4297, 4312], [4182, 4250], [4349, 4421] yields 0.05 mag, 6.39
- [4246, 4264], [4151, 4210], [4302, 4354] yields -0.02 mag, 6.14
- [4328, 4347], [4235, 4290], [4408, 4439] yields 0.20 mag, 6.23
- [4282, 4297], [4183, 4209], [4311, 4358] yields 0.03 mag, 6.07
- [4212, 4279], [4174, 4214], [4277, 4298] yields -0.02 mag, 6.22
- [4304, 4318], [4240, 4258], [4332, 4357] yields -0.14 mag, 5.76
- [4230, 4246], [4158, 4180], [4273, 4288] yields -0.05 mag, 6.19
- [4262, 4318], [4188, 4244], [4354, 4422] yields 0.04 mag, 6.44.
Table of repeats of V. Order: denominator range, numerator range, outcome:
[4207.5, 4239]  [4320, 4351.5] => 0.86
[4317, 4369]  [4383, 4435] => 1.06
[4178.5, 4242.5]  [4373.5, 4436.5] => 0.97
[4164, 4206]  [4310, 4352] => 0.91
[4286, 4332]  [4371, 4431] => 1.02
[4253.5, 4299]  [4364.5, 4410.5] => 1.04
